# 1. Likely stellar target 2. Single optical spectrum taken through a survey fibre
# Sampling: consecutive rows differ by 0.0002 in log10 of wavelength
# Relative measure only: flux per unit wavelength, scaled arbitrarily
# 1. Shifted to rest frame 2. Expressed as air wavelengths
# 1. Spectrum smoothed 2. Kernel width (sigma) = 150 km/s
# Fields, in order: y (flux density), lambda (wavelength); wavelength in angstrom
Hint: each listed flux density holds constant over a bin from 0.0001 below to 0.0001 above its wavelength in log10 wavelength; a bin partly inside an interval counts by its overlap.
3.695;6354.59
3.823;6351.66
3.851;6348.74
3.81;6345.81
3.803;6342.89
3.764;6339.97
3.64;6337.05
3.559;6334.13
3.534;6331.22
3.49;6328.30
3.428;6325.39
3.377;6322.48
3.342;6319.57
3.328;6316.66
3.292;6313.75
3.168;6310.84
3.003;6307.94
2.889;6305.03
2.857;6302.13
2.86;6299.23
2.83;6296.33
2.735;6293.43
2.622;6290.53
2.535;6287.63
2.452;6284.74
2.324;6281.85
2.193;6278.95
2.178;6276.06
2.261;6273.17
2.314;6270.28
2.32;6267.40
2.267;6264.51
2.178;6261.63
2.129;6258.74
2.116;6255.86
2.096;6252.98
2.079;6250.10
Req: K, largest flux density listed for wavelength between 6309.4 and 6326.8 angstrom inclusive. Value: 3.428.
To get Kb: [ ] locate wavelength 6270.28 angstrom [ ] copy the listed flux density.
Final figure 2.314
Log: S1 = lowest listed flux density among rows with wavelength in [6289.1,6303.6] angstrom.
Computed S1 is 2.622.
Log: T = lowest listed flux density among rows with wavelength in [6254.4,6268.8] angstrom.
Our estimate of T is 2.116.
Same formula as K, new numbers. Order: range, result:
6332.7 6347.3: 3.81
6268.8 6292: 2.622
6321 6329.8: 3.49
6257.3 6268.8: 2.32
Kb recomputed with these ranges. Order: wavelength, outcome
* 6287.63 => 2.535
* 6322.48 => 3.377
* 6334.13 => 3.559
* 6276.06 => 2.178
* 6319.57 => 3.342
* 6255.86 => 2.116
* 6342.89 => 3.803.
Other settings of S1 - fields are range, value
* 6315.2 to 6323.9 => 3.328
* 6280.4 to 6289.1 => 2.324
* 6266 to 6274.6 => 2.261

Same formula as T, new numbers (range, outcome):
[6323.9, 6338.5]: 3.428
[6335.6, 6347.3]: 3.64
